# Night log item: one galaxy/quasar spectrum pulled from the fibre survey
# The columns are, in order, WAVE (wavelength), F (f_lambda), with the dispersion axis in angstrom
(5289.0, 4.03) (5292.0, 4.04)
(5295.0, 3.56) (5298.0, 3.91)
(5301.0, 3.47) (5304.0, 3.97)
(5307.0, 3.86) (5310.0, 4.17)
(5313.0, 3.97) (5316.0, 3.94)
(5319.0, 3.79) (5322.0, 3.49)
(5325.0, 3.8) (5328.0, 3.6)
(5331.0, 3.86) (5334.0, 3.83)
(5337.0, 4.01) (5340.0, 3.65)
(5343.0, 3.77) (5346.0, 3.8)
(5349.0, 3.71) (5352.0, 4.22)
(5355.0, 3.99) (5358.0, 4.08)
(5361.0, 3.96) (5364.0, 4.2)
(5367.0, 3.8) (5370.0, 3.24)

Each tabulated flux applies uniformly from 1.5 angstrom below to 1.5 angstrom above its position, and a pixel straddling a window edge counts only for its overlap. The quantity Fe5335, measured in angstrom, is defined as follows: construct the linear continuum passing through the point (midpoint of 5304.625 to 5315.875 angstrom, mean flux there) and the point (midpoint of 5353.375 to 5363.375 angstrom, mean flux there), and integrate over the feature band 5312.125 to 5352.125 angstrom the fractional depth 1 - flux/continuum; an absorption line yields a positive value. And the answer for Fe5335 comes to 2.1 angstrom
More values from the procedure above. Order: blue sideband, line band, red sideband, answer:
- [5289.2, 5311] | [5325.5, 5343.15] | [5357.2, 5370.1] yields 0.4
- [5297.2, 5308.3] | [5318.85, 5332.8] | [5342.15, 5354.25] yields 0.5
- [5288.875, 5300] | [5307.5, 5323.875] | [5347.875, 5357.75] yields 0.1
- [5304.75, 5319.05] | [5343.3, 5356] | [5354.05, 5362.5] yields 0.3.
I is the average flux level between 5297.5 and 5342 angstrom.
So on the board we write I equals 3.82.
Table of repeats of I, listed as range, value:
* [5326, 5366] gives 3.9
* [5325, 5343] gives 3.79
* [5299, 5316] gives 3.89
